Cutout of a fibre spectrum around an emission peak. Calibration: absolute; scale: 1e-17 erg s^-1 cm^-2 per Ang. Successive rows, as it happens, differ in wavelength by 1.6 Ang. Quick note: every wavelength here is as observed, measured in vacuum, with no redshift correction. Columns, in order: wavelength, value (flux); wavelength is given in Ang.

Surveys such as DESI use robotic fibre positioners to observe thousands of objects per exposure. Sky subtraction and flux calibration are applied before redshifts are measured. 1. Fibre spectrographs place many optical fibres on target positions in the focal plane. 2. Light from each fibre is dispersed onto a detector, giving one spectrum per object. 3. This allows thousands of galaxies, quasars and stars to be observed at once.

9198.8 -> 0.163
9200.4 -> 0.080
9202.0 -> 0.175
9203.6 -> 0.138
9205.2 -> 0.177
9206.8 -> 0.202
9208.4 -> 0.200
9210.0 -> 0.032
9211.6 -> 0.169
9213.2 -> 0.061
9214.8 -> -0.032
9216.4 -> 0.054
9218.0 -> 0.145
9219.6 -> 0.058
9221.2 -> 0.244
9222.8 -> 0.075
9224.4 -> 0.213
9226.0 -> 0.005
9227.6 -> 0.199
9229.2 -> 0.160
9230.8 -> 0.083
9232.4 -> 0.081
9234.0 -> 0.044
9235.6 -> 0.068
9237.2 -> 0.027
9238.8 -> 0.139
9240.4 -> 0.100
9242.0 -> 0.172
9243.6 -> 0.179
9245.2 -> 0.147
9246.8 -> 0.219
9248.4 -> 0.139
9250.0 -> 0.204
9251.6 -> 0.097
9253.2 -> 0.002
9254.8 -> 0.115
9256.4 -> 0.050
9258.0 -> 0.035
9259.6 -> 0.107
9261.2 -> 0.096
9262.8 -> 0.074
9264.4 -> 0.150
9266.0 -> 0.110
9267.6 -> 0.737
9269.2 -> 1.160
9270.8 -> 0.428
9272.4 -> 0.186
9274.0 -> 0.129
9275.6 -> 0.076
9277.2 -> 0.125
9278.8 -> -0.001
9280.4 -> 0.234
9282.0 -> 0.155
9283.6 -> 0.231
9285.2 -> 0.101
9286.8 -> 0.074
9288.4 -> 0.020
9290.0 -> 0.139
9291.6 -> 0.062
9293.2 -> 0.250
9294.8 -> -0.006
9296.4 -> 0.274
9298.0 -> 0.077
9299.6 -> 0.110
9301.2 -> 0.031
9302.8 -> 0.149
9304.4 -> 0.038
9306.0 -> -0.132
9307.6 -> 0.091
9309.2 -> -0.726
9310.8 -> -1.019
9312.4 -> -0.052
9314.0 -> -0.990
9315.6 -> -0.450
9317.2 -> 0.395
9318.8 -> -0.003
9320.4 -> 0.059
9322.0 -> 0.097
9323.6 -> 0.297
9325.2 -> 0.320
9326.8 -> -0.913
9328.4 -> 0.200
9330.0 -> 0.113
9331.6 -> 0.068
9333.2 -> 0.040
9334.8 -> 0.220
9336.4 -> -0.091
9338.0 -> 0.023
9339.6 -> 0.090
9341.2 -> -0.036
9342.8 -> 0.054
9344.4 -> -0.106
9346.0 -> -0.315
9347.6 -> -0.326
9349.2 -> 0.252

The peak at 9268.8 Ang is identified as Hbeta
